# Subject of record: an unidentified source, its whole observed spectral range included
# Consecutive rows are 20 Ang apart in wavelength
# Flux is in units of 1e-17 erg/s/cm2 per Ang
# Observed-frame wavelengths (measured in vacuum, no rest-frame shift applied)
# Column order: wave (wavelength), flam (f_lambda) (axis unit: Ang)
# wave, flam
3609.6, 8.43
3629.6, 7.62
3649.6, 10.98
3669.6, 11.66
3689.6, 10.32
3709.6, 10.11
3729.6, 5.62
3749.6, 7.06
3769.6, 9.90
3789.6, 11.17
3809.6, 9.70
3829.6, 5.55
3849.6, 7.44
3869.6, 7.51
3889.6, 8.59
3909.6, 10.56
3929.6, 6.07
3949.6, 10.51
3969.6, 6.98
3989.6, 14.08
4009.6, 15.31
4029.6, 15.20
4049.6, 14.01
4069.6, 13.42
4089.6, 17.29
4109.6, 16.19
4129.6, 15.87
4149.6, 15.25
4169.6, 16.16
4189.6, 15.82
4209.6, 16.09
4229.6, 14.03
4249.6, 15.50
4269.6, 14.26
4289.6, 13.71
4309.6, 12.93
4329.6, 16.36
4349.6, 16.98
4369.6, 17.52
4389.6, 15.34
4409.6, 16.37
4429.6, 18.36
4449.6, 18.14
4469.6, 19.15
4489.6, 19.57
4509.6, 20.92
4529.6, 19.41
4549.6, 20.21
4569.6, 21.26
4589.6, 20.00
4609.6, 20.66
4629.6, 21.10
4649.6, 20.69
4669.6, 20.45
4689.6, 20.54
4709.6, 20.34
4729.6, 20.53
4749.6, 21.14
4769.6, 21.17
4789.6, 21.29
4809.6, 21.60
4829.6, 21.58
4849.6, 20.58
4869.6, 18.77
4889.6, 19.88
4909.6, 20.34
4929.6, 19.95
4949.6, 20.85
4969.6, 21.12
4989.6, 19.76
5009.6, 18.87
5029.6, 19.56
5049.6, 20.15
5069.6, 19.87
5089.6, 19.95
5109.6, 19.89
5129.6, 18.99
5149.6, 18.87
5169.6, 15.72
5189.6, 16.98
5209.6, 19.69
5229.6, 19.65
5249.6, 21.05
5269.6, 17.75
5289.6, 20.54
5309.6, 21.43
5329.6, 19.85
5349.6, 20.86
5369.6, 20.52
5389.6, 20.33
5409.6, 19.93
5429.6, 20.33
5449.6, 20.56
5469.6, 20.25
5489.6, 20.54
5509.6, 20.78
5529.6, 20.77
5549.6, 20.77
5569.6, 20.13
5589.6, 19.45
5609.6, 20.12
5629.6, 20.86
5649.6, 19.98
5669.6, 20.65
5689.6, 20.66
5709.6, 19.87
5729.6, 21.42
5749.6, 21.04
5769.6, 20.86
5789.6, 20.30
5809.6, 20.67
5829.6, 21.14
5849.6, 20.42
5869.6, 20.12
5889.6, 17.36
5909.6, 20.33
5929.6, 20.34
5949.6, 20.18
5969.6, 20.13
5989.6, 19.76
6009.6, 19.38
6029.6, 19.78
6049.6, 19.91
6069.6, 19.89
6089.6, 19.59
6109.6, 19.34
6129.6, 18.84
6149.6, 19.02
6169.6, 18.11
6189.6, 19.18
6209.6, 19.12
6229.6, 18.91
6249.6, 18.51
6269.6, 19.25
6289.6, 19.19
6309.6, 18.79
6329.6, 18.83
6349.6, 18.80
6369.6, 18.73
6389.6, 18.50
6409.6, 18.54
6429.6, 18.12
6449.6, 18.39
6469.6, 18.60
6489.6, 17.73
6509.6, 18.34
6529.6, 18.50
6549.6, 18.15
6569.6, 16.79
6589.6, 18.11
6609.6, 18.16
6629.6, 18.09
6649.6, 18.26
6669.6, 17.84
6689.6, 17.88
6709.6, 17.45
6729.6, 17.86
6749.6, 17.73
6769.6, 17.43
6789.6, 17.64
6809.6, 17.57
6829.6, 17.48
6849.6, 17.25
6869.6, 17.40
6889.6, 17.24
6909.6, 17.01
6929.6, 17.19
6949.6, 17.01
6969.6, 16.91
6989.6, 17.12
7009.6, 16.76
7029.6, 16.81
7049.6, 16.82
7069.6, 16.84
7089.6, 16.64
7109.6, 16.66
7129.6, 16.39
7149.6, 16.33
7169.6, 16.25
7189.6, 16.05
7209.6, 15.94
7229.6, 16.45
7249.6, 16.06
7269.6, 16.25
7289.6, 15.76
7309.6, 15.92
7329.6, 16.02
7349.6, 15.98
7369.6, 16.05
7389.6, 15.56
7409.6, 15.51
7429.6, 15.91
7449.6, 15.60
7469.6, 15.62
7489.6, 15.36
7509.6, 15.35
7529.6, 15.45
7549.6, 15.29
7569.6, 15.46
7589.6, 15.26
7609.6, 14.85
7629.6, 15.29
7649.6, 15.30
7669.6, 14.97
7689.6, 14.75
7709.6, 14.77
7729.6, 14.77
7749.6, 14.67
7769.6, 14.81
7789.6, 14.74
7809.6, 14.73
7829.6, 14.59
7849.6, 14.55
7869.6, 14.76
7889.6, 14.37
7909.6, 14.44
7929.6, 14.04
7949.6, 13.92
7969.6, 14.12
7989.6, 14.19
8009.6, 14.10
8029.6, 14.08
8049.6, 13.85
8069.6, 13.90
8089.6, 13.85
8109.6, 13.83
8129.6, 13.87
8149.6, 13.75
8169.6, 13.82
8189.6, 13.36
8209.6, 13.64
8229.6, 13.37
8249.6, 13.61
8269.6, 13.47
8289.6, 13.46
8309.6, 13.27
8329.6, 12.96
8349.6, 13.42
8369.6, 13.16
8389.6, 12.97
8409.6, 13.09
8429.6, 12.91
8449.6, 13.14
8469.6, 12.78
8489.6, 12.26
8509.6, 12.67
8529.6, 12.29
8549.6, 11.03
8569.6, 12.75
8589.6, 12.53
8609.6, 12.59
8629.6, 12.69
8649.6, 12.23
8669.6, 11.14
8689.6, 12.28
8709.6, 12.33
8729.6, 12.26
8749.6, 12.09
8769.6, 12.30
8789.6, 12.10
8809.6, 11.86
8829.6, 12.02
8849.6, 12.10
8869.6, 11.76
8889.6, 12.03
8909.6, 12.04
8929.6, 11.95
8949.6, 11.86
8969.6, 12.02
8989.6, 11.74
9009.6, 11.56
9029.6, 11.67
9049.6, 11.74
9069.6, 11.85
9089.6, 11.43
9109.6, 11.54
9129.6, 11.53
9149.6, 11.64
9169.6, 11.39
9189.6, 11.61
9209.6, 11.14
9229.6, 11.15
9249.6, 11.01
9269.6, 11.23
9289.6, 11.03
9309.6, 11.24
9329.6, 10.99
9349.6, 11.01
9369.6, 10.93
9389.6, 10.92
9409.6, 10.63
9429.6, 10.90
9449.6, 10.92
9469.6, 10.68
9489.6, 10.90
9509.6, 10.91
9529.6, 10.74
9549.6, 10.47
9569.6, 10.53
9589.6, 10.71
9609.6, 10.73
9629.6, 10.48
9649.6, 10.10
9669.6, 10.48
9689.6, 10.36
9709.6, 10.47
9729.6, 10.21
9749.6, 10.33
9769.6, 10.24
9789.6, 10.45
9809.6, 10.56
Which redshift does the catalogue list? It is 0.000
